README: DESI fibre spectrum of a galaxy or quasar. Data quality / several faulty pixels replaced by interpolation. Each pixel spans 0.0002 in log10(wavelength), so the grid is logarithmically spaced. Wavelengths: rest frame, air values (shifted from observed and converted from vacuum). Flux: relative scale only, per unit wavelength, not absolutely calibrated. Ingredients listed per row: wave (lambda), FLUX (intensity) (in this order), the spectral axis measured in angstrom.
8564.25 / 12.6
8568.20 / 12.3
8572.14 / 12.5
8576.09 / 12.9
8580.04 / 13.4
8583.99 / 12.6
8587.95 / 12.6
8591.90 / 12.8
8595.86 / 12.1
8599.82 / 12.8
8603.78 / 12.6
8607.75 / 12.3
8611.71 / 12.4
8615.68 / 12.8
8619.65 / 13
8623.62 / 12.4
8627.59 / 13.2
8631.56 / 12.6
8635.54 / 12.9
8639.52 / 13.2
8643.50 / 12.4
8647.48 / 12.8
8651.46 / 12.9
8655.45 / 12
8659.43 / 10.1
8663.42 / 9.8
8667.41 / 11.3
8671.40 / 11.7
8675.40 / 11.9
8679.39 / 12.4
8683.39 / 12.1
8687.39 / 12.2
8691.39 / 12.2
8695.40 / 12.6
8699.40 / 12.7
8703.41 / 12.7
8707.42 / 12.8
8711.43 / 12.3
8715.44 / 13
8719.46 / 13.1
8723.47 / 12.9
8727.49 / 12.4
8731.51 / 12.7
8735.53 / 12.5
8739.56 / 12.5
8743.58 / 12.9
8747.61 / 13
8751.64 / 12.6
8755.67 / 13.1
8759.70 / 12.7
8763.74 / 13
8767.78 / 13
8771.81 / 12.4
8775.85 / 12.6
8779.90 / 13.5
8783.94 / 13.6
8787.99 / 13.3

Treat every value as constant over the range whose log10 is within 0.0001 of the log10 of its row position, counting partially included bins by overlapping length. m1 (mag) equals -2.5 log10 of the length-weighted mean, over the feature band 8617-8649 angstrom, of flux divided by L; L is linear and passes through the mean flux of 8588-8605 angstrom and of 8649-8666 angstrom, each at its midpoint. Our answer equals -0.091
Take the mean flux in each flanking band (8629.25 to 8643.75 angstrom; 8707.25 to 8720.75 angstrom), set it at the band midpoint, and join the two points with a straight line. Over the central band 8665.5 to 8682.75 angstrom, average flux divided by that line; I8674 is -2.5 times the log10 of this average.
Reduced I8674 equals 0.08 mag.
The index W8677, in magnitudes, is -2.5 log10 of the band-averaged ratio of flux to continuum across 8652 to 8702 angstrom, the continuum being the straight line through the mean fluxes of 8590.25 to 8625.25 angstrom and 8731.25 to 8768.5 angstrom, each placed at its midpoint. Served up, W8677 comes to 0.08 mag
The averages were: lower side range 12.6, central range 11.8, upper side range 12.8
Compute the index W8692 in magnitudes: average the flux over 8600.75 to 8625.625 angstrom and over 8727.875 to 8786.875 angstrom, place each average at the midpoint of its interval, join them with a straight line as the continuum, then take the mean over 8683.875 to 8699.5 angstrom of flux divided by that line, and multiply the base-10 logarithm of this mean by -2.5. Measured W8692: 0.033 mag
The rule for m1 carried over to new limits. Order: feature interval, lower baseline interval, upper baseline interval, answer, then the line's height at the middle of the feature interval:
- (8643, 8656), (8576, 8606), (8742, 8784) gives 0.02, 12.8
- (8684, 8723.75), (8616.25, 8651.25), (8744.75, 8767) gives 0.02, 12.9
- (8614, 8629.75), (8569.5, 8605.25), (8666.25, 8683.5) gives -0.04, 12.4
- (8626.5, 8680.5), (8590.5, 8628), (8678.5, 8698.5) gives 0.03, 12.4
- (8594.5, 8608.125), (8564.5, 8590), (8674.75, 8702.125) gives 0.01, 12.6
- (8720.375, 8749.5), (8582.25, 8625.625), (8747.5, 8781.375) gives 0.01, 12.8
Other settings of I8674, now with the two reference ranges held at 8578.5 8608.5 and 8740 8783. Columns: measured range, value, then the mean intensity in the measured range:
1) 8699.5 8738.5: 0.010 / 12.7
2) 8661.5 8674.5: 0.159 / 11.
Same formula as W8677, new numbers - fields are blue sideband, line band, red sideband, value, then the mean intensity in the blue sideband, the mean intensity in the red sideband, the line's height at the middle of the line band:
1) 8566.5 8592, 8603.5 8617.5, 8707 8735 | 0.02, 12.7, 12.7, 12.7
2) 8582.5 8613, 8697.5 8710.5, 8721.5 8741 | -0.01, 12.5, 12.6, 12.6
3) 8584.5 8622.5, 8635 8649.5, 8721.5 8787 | -0.01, 12.6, 12.8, 12.7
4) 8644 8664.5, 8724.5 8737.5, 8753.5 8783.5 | 0.00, 11.7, 12.9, 12.5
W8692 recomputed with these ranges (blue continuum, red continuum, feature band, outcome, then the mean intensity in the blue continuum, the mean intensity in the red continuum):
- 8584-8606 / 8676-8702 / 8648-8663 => 0.08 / 12.6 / 12.3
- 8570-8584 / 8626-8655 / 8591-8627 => 0.02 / 12.9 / 12.8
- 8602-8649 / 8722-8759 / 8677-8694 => 0.04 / 12.7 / 12.7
